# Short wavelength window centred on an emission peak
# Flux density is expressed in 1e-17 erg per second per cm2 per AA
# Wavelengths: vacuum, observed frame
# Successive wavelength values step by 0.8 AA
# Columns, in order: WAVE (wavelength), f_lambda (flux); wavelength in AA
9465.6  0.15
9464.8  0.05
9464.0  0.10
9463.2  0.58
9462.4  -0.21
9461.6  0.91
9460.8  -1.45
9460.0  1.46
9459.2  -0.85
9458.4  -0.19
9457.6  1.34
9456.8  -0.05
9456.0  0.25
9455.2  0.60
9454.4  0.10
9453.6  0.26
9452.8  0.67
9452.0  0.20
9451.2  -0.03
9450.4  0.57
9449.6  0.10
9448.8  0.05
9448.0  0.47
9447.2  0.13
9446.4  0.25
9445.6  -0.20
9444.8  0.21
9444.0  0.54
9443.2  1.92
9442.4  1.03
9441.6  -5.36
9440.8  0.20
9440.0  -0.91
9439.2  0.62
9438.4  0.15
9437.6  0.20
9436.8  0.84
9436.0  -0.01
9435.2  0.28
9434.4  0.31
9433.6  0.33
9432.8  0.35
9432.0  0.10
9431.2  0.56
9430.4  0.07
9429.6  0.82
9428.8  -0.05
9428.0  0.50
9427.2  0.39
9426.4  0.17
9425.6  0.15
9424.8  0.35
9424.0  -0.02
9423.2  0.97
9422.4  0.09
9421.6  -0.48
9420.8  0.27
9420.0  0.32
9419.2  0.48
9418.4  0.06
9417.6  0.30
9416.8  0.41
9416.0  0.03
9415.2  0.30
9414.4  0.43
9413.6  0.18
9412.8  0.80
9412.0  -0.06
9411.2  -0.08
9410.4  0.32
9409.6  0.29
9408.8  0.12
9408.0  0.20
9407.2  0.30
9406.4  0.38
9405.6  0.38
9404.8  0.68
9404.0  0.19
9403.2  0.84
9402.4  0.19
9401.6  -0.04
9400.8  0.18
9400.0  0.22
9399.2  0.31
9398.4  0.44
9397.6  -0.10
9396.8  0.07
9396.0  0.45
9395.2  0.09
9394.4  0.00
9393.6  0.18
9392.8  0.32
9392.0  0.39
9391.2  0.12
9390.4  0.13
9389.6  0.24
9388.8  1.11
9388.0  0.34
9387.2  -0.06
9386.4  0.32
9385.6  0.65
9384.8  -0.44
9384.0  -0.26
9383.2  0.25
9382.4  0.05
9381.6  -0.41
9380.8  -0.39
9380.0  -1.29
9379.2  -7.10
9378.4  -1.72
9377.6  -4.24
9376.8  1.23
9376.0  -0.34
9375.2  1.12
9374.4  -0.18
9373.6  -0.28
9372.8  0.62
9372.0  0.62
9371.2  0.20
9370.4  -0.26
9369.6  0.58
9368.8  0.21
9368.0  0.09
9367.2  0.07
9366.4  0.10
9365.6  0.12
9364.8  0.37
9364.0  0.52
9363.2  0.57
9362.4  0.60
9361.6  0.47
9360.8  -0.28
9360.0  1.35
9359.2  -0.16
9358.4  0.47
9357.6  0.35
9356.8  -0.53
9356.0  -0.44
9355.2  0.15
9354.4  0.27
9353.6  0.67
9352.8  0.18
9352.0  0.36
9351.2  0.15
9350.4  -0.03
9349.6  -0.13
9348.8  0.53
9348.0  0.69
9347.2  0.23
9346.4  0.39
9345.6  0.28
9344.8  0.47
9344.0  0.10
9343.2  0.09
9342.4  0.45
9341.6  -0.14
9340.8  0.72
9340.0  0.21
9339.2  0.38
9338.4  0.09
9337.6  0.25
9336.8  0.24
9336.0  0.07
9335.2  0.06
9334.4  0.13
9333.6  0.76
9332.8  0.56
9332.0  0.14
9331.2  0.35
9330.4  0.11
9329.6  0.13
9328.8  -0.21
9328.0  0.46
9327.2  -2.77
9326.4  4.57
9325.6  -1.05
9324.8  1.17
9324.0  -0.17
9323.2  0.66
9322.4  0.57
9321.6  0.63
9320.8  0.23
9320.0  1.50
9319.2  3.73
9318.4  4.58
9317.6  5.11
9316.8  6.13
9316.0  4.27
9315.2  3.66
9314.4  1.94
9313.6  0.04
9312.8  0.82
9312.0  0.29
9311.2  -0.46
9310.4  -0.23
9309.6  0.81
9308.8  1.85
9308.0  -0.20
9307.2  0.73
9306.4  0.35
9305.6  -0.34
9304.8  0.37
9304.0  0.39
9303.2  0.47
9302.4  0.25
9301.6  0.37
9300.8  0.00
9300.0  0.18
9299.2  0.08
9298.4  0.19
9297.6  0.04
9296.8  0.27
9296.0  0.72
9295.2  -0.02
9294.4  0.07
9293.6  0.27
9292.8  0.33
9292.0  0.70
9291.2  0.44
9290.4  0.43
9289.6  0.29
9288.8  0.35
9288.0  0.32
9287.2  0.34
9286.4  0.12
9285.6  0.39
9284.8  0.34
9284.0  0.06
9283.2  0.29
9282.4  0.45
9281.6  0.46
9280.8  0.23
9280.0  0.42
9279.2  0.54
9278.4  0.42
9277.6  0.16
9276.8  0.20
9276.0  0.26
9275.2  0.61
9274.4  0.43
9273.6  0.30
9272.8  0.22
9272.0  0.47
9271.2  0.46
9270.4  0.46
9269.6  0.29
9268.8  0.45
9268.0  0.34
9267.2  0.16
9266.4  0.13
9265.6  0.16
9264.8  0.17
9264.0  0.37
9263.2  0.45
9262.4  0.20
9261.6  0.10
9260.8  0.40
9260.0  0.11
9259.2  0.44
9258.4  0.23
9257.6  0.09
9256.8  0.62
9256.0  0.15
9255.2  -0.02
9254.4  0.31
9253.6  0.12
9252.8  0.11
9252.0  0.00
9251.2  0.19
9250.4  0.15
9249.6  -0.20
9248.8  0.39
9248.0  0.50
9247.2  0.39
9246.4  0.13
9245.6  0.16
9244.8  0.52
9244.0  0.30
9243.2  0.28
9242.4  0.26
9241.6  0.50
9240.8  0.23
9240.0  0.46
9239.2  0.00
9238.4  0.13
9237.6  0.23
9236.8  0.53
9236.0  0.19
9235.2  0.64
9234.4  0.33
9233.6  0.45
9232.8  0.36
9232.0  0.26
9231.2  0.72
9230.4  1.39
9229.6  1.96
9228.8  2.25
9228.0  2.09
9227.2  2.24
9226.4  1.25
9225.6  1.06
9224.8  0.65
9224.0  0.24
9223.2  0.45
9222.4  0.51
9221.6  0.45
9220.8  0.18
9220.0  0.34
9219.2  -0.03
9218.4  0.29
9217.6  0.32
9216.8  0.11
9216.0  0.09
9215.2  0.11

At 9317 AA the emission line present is [O III]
